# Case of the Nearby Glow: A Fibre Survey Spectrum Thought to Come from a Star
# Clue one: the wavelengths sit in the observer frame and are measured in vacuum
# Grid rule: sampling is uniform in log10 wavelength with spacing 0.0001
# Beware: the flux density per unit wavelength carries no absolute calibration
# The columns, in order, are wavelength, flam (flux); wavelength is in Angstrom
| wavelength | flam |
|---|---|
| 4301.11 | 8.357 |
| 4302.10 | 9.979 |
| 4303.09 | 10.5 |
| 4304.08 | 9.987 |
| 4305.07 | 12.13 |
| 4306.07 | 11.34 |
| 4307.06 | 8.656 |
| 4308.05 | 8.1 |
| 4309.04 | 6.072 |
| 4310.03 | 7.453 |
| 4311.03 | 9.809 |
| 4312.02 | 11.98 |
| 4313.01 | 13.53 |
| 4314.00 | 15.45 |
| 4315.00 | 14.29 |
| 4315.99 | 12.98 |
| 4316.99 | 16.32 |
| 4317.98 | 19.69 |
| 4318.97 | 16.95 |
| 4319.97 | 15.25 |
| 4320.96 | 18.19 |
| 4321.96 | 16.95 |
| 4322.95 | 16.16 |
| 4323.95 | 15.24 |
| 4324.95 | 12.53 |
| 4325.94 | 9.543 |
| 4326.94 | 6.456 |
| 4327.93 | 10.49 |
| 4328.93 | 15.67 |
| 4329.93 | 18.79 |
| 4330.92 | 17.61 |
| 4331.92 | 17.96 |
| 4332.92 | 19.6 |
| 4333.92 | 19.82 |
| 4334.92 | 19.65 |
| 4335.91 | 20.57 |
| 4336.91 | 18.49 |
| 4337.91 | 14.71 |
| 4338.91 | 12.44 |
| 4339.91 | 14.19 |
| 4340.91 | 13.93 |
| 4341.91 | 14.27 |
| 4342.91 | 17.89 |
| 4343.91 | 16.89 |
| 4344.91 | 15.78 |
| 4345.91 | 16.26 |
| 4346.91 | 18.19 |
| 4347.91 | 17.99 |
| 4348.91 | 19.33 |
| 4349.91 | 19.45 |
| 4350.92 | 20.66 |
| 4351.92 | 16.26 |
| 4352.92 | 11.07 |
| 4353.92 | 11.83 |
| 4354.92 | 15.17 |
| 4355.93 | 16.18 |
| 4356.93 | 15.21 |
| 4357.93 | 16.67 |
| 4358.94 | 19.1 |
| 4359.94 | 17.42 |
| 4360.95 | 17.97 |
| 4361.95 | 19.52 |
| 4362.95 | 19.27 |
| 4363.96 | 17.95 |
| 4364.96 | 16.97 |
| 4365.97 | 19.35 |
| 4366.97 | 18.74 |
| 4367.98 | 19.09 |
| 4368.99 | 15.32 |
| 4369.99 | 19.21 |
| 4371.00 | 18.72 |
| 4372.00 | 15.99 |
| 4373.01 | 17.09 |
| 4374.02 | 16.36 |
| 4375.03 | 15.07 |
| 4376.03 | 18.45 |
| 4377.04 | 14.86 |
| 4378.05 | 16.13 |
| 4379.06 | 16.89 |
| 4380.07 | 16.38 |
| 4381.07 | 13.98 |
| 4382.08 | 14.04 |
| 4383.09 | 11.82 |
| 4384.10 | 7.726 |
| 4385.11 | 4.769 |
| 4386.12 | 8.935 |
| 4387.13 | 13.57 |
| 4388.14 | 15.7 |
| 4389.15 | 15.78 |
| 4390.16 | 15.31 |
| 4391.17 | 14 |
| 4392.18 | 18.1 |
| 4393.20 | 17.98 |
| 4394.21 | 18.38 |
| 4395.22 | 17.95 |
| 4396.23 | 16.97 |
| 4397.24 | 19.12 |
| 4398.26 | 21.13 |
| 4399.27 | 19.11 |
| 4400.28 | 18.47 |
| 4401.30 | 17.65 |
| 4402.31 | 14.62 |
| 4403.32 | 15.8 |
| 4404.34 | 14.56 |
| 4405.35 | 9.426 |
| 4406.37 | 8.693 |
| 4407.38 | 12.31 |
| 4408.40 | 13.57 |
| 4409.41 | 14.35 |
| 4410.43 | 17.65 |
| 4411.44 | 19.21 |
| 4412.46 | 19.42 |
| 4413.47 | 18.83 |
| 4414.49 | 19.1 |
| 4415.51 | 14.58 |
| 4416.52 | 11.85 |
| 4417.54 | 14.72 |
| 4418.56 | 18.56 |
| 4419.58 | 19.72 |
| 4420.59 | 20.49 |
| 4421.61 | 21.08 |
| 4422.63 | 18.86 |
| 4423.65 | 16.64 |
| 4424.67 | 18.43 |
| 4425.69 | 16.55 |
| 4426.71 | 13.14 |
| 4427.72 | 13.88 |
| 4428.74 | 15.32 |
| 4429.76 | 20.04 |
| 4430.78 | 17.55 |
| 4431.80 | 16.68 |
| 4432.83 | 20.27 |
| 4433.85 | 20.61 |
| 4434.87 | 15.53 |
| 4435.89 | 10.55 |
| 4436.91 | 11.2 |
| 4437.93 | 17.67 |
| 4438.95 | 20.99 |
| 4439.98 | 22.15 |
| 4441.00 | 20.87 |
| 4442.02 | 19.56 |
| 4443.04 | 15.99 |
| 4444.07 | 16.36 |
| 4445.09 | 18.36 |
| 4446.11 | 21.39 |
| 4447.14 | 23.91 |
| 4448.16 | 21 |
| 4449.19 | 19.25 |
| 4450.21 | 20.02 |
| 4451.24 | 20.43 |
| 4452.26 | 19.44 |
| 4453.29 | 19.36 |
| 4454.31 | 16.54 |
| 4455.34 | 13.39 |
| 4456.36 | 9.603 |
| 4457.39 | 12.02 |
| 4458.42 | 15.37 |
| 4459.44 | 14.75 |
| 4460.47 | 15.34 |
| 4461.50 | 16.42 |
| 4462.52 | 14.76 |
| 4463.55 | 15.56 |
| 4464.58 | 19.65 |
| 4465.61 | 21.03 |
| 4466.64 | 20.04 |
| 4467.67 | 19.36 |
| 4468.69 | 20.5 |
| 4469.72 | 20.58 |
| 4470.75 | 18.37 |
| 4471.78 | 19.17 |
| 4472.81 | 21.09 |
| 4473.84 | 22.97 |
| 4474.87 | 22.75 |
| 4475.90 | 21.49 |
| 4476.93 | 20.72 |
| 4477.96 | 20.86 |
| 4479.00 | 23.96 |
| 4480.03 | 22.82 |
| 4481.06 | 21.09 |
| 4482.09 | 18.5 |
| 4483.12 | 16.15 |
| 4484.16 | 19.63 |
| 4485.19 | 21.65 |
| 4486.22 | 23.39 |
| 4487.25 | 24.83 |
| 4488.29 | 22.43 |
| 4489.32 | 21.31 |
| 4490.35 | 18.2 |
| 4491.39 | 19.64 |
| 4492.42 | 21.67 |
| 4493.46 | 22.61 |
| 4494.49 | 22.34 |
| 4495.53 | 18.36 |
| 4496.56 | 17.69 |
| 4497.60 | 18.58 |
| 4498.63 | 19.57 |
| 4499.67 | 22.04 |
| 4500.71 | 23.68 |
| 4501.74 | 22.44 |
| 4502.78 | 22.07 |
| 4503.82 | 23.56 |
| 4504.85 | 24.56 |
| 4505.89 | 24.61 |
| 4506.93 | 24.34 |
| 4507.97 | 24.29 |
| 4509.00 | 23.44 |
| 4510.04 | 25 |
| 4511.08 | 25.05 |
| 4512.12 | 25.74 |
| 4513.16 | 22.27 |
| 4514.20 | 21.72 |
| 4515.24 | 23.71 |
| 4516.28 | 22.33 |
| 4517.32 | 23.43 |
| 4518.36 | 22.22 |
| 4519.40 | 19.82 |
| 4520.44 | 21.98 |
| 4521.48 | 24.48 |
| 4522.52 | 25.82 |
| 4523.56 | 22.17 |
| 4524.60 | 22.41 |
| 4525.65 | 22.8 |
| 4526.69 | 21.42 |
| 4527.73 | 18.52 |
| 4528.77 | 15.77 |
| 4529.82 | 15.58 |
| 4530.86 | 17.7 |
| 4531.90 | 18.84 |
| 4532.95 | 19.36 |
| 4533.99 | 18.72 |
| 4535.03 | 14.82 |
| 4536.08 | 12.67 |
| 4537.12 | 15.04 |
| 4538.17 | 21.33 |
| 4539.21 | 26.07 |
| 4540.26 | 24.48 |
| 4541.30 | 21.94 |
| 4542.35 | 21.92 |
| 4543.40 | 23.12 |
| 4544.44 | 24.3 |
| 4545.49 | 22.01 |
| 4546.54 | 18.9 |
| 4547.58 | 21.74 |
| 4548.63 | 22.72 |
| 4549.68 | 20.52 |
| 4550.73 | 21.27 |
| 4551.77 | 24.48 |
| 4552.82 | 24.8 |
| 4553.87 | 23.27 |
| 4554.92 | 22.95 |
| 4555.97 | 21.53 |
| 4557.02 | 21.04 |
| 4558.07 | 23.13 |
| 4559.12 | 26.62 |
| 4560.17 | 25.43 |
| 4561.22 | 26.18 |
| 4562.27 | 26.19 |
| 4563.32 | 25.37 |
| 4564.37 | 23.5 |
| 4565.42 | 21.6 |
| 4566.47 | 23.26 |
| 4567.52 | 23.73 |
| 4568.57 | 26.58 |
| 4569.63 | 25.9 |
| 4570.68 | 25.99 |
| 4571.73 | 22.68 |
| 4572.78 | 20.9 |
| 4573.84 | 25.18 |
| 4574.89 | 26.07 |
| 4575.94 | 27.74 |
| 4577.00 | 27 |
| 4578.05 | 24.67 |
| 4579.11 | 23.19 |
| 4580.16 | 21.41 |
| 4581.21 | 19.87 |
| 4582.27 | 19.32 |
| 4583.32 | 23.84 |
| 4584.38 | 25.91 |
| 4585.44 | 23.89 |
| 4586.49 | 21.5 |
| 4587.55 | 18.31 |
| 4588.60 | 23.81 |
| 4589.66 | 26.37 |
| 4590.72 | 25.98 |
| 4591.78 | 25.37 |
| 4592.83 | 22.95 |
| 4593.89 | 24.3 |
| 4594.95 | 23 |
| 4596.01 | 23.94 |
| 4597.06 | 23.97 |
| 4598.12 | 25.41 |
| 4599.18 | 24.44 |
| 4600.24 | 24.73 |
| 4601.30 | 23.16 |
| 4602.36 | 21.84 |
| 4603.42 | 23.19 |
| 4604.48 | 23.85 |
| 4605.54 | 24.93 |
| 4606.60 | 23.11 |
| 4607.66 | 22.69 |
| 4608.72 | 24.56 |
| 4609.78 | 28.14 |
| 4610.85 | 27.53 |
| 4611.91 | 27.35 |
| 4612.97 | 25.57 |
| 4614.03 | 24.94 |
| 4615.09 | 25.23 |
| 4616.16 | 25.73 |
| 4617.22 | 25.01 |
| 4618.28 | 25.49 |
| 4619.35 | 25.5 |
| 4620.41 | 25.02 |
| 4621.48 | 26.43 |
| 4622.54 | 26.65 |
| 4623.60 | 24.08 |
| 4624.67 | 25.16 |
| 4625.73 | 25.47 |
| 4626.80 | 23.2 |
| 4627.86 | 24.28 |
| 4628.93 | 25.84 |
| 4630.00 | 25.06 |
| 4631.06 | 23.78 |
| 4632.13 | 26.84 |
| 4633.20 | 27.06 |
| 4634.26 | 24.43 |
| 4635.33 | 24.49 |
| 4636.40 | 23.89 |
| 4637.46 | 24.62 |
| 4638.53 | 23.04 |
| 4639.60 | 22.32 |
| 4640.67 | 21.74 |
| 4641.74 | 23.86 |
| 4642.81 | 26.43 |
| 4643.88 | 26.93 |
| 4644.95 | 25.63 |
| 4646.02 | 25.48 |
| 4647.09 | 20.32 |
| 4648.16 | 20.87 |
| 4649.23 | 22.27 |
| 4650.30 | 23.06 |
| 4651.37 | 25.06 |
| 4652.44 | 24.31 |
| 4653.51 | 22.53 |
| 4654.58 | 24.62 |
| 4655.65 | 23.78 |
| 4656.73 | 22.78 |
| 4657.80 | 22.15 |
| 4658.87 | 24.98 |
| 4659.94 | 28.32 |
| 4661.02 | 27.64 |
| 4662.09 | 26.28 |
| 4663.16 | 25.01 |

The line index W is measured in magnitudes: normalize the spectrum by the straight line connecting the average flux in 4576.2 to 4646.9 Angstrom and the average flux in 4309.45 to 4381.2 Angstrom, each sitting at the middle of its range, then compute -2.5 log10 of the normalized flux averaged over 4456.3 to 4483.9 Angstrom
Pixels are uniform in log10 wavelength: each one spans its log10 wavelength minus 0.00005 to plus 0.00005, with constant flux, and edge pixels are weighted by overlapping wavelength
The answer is 0.07 mag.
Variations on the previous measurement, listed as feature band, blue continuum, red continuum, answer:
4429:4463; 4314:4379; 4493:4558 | 0.110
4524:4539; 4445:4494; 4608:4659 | 0.165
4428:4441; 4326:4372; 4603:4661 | 0.101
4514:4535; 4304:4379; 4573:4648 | 0.042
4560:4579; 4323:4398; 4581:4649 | -0.090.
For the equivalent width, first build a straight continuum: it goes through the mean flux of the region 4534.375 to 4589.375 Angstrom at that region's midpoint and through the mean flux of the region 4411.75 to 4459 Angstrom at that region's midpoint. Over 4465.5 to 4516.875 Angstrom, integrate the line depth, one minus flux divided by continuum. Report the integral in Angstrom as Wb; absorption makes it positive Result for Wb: -4.6 Angstrom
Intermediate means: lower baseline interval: 17.6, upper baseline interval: 22.9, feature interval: 21.7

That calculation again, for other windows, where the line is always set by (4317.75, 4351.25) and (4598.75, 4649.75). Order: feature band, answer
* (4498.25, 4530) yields -1.6 Angstrom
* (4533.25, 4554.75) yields 1.1 Angstrom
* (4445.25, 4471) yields 2.5 Angstrom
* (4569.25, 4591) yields -0.4 Angstrom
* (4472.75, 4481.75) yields -0.7 Angstrom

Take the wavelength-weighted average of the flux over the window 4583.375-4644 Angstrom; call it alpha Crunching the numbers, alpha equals 24.6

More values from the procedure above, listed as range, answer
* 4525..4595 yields 22.5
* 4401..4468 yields 17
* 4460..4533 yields 21.1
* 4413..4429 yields 17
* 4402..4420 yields 15.4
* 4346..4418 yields 16.1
